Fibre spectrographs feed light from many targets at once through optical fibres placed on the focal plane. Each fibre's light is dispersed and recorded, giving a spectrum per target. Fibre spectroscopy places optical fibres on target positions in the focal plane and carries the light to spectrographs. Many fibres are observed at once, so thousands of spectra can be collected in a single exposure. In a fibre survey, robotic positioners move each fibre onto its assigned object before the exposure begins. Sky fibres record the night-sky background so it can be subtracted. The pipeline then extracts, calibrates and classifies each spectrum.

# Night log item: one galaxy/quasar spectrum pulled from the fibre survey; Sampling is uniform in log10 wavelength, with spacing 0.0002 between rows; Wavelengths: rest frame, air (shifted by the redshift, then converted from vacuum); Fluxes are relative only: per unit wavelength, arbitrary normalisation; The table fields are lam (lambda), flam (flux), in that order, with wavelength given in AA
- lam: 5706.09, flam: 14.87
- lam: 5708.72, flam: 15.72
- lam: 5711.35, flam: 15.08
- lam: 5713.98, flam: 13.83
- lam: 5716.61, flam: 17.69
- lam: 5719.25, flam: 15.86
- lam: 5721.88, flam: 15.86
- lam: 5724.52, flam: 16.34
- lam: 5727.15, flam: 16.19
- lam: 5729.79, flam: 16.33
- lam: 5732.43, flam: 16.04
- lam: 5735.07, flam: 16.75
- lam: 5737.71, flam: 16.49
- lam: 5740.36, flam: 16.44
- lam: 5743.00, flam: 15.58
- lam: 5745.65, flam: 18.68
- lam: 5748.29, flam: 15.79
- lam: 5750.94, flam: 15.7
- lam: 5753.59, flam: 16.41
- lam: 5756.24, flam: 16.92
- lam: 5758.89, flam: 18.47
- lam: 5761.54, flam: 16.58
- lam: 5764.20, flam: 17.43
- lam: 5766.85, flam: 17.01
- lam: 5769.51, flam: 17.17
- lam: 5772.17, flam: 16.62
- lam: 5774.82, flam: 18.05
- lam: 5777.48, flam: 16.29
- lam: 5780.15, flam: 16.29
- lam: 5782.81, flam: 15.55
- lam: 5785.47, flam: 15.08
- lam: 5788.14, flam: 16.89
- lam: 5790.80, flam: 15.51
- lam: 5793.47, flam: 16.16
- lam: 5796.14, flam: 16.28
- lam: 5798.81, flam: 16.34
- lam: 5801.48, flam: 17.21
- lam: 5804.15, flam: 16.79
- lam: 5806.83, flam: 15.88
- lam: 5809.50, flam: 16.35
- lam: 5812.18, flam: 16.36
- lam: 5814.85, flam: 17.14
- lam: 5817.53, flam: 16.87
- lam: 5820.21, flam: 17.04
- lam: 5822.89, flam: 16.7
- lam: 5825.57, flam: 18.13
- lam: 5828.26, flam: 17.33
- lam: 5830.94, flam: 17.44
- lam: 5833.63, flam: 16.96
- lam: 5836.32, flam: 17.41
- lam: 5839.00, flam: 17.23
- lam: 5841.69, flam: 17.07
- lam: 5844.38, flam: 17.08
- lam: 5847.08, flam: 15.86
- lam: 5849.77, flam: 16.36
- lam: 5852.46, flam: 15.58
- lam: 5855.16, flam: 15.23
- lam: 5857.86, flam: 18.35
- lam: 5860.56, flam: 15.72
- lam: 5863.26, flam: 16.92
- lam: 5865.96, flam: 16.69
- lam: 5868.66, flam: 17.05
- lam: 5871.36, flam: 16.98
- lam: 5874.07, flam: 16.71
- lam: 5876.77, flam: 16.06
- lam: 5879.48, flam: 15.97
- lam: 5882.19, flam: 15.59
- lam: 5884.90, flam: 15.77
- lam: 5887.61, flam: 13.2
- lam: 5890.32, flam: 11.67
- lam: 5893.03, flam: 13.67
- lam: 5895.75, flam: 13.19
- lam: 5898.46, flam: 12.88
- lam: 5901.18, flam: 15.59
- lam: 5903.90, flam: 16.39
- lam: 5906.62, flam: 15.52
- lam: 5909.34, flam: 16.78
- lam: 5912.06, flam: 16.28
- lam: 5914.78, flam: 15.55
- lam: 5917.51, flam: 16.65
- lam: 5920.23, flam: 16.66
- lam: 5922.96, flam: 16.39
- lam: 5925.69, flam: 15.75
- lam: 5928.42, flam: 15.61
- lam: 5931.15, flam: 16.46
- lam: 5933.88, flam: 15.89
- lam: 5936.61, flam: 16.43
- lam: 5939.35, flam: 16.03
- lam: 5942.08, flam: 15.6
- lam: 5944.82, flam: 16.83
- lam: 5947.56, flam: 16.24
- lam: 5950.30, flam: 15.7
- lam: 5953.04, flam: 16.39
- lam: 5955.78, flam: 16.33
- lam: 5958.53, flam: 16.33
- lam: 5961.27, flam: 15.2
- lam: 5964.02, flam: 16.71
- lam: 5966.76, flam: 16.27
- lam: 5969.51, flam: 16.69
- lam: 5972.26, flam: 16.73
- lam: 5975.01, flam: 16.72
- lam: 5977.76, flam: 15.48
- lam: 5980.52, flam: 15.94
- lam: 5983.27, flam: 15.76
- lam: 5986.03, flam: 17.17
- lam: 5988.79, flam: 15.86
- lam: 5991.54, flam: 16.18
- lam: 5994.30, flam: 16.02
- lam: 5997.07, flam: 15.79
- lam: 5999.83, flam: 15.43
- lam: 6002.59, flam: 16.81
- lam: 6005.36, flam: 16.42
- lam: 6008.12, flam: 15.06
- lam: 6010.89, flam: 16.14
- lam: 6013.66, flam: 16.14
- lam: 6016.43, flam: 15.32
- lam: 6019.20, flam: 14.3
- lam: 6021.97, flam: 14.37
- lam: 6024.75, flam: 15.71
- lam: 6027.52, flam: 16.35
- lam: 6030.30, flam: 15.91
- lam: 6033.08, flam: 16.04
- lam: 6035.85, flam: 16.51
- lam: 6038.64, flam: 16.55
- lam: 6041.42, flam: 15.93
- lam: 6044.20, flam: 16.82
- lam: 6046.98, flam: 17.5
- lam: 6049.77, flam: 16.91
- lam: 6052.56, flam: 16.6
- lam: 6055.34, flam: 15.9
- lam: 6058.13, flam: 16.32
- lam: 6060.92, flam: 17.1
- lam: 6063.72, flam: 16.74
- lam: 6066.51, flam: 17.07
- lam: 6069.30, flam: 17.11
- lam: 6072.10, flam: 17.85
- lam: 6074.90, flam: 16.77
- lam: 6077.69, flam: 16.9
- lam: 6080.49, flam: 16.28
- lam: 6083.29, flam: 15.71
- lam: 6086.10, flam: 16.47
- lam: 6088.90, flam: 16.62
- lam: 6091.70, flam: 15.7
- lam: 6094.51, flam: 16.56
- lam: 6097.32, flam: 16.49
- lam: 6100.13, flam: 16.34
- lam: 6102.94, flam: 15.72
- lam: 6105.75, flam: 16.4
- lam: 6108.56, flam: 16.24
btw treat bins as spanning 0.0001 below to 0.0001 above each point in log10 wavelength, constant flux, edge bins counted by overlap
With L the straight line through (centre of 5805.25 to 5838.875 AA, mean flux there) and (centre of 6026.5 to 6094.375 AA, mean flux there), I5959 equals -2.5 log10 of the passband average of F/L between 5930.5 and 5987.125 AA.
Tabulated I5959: 0.03 mag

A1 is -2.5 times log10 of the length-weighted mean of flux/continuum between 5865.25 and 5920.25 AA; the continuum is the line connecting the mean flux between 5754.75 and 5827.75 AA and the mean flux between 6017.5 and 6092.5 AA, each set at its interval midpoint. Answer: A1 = 0.08 mag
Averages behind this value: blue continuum 16.7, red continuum 16.4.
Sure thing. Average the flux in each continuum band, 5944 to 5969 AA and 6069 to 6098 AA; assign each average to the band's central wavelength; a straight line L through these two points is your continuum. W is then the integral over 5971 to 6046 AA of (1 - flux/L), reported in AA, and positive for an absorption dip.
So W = 1.73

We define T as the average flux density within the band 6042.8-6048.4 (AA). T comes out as 17.2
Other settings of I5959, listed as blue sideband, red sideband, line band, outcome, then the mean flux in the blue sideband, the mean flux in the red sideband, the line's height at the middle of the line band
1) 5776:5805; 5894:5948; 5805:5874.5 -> -0.048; 16.2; 15.8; 16.1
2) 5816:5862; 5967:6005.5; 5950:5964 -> 0.017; 16.8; 16.2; 16.3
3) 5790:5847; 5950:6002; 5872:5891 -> 0.094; 16.8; 16.2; 16.6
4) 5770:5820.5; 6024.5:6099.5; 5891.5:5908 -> 0.139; 16.5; 16.5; 16.5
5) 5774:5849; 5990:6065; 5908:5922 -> 0.001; 16.7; 16.1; 16.4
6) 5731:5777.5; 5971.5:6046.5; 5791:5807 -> 0.017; 16.8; 16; 16.7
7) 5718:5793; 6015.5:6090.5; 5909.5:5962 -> 0.018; 16.5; 16.4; 16.4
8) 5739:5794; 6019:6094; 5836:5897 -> 0.045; 16.6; 16.4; 16.5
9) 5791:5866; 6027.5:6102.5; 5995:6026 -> 0.067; 16.7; 16.5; 16.6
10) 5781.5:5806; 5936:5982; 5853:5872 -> -0.029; 16.2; 16.2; 16.2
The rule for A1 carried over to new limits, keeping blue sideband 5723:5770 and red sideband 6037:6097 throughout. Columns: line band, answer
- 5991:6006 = 0.037 mag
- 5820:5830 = -0.043 mag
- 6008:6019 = 0.071 mag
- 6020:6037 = 0.059 mag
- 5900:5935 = 0.035 mag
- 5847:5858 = 0.037 mag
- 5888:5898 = 0.278 mag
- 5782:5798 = 0.049 mag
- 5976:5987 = 0.038 mag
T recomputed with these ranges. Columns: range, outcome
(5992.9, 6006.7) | 16.1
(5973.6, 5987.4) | 16.2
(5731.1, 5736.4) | 16.4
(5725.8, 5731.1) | 16.3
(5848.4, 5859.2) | 16.4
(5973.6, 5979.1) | 16.1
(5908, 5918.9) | 16.3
